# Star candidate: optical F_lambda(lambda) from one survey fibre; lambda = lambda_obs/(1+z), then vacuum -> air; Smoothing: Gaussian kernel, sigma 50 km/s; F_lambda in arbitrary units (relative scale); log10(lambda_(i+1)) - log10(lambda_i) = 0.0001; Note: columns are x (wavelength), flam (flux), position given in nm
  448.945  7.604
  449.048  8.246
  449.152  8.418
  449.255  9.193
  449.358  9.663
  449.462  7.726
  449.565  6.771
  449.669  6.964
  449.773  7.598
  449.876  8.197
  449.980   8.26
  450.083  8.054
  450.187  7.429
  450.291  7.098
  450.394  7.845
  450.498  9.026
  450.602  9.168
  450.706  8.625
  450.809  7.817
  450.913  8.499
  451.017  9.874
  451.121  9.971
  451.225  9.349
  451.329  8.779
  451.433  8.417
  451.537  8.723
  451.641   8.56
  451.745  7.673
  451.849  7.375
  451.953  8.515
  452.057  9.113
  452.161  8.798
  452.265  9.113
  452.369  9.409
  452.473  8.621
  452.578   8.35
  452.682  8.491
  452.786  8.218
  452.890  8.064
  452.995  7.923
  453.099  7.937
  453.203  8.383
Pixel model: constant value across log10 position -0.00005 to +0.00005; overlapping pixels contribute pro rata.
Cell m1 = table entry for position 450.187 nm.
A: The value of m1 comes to 7.429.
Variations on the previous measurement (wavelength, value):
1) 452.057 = 9.113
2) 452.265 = 9.113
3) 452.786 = 8.218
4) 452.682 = 8.491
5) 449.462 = 7.726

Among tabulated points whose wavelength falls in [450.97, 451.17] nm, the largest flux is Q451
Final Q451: 9.971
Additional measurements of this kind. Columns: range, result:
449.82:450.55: 9.026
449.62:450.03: 8.26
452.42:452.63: 8.621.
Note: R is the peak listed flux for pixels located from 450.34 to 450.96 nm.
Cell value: 9.168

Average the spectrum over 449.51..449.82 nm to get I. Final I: 7.1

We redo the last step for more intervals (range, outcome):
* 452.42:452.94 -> 8.35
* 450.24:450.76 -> 8.36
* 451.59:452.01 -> 8.05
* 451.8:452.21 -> 8.46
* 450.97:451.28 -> 9.71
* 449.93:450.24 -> 7.91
